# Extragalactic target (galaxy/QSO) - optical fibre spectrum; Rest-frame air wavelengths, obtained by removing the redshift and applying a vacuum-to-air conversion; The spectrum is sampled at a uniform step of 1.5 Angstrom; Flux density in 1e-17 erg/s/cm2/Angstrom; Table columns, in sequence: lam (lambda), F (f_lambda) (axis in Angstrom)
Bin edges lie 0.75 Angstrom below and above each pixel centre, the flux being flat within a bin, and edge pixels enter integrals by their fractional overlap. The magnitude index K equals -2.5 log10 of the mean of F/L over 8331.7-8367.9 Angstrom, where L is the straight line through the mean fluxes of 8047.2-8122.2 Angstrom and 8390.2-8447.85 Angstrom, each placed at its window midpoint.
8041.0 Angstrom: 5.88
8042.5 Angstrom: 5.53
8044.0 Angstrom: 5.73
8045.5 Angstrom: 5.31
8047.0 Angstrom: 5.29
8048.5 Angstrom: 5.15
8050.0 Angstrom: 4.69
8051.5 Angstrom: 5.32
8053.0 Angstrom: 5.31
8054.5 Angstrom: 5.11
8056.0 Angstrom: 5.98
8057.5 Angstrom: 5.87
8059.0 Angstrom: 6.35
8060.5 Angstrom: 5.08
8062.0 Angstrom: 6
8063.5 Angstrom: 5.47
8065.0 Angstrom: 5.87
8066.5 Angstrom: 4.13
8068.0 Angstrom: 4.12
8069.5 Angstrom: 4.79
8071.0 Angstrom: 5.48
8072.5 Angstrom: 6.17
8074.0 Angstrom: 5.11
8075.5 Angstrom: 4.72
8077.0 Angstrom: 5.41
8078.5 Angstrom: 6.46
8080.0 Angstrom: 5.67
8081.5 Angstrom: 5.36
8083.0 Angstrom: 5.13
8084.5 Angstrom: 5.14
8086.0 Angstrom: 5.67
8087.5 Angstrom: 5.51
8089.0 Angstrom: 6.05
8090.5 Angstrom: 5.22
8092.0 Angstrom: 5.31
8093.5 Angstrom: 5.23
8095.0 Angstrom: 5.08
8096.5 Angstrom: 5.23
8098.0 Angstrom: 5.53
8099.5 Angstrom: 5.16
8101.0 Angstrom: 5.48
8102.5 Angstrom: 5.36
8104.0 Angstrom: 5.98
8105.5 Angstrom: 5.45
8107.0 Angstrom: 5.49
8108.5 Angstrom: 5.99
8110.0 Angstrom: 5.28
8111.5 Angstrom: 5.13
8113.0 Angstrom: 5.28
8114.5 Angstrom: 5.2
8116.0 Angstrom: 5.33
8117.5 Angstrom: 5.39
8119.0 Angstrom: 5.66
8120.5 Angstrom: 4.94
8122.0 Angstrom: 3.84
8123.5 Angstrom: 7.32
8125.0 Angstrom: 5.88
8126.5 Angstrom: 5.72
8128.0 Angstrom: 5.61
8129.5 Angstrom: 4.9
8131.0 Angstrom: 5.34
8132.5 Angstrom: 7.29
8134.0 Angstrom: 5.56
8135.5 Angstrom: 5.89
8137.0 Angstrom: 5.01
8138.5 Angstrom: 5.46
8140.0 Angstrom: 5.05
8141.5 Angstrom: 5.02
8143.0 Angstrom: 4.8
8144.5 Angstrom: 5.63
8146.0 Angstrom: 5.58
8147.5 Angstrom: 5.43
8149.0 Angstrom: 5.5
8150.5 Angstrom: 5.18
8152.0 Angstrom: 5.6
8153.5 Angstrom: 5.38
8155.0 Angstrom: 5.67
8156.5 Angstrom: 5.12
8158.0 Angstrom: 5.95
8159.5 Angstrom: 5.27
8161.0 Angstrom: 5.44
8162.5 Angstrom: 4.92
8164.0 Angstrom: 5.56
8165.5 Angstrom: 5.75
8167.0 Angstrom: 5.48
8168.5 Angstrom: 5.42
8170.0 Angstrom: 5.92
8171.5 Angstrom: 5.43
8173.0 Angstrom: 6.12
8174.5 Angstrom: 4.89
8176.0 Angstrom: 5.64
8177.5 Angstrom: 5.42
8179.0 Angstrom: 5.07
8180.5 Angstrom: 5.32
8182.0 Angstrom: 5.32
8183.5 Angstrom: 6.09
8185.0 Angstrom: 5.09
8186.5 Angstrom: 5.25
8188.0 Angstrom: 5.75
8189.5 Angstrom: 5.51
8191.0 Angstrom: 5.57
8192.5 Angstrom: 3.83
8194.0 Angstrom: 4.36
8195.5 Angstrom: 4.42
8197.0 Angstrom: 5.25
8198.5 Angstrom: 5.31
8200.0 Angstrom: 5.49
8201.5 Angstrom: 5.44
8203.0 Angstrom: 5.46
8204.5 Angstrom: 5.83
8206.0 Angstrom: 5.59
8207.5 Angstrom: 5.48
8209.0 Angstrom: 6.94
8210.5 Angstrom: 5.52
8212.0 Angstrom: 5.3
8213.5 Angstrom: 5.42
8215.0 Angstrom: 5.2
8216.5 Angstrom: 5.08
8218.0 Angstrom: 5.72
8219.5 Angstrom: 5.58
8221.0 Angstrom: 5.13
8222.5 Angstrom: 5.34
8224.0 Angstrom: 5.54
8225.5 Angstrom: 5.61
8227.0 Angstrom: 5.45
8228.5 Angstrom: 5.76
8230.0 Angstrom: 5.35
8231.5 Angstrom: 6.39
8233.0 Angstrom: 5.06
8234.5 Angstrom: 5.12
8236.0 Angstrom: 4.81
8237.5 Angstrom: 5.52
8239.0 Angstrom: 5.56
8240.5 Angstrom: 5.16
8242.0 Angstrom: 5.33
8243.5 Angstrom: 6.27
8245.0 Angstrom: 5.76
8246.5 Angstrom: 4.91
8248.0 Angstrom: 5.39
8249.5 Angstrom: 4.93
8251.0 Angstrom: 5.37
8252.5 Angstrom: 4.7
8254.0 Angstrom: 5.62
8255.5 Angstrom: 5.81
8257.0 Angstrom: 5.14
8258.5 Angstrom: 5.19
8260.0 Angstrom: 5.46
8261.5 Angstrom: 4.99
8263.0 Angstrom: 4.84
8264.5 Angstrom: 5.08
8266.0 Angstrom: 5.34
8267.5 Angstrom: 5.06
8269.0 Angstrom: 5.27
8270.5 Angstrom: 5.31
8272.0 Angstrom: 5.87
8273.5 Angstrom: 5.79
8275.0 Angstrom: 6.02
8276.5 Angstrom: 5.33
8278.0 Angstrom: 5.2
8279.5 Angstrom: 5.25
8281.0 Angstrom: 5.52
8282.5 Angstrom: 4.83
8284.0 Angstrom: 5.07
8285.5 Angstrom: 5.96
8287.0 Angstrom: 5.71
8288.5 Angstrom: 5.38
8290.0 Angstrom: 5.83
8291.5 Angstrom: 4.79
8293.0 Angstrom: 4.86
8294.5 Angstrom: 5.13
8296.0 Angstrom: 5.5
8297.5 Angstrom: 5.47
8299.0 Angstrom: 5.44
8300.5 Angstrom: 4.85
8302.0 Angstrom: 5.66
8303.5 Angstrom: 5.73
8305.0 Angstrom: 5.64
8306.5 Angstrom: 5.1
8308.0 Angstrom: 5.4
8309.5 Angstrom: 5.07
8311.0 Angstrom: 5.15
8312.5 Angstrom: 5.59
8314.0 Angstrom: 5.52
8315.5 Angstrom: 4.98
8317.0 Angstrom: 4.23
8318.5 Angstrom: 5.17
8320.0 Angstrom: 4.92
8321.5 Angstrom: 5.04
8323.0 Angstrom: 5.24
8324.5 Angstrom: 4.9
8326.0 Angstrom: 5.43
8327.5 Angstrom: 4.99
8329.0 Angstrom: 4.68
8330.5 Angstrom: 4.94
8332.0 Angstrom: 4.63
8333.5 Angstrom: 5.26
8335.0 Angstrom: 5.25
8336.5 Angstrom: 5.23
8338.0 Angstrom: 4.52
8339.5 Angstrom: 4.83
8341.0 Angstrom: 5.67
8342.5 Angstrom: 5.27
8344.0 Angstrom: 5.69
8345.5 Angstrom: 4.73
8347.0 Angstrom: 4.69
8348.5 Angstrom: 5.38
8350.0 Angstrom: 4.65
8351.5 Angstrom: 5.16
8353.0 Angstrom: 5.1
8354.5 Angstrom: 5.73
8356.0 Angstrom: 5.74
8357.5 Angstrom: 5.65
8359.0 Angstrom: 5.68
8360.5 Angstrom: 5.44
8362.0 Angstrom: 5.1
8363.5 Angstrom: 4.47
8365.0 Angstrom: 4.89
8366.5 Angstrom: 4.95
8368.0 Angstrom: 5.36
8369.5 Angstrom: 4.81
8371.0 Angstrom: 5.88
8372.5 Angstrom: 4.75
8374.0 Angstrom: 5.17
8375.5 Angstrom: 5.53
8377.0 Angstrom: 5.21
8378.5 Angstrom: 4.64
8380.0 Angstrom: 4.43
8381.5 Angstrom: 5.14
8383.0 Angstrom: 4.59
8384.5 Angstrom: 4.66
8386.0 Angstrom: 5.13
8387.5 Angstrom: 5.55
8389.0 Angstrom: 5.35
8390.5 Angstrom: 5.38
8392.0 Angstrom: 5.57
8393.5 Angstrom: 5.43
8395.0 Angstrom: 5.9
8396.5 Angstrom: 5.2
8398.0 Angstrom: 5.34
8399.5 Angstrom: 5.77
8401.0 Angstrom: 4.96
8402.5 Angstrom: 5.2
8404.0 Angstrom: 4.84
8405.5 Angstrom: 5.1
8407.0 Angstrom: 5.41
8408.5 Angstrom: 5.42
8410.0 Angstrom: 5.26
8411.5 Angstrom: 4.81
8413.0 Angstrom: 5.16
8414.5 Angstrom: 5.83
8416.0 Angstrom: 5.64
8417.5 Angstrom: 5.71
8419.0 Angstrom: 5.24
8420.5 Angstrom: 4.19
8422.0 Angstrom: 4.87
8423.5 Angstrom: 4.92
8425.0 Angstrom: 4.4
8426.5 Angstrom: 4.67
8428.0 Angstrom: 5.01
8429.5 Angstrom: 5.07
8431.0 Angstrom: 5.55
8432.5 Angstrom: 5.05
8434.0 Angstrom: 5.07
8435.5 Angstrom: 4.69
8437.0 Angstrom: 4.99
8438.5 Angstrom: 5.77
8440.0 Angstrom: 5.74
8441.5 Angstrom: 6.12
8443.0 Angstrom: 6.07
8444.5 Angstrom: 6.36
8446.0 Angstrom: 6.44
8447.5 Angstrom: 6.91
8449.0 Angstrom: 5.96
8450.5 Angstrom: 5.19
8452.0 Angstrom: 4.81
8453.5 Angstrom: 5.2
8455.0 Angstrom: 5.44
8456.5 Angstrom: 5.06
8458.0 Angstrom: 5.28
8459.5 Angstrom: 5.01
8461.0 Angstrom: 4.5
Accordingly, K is 0.04 mag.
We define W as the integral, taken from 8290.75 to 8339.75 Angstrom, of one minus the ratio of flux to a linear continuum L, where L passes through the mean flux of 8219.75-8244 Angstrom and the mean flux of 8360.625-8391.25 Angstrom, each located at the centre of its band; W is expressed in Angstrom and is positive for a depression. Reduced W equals 0.9 Angstrom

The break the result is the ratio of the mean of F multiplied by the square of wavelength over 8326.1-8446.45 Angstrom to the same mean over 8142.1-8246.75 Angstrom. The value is 1.01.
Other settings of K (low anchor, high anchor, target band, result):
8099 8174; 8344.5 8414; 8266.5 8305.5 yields -0.02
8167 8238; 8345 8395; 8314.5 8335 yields 0.05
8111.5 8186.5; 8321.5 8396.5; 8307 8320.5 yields 0.02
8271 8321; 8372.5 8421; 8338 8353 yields 0.04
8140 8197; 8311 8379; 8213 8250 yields -0.03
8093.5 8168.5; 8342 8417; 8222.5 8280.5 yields -0.01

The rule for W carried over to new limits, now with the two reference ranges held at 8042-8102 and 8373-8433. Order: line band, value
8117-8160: -1.2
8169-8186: -0.5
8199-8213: -1.0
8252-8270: 0.1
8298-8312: -0.3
